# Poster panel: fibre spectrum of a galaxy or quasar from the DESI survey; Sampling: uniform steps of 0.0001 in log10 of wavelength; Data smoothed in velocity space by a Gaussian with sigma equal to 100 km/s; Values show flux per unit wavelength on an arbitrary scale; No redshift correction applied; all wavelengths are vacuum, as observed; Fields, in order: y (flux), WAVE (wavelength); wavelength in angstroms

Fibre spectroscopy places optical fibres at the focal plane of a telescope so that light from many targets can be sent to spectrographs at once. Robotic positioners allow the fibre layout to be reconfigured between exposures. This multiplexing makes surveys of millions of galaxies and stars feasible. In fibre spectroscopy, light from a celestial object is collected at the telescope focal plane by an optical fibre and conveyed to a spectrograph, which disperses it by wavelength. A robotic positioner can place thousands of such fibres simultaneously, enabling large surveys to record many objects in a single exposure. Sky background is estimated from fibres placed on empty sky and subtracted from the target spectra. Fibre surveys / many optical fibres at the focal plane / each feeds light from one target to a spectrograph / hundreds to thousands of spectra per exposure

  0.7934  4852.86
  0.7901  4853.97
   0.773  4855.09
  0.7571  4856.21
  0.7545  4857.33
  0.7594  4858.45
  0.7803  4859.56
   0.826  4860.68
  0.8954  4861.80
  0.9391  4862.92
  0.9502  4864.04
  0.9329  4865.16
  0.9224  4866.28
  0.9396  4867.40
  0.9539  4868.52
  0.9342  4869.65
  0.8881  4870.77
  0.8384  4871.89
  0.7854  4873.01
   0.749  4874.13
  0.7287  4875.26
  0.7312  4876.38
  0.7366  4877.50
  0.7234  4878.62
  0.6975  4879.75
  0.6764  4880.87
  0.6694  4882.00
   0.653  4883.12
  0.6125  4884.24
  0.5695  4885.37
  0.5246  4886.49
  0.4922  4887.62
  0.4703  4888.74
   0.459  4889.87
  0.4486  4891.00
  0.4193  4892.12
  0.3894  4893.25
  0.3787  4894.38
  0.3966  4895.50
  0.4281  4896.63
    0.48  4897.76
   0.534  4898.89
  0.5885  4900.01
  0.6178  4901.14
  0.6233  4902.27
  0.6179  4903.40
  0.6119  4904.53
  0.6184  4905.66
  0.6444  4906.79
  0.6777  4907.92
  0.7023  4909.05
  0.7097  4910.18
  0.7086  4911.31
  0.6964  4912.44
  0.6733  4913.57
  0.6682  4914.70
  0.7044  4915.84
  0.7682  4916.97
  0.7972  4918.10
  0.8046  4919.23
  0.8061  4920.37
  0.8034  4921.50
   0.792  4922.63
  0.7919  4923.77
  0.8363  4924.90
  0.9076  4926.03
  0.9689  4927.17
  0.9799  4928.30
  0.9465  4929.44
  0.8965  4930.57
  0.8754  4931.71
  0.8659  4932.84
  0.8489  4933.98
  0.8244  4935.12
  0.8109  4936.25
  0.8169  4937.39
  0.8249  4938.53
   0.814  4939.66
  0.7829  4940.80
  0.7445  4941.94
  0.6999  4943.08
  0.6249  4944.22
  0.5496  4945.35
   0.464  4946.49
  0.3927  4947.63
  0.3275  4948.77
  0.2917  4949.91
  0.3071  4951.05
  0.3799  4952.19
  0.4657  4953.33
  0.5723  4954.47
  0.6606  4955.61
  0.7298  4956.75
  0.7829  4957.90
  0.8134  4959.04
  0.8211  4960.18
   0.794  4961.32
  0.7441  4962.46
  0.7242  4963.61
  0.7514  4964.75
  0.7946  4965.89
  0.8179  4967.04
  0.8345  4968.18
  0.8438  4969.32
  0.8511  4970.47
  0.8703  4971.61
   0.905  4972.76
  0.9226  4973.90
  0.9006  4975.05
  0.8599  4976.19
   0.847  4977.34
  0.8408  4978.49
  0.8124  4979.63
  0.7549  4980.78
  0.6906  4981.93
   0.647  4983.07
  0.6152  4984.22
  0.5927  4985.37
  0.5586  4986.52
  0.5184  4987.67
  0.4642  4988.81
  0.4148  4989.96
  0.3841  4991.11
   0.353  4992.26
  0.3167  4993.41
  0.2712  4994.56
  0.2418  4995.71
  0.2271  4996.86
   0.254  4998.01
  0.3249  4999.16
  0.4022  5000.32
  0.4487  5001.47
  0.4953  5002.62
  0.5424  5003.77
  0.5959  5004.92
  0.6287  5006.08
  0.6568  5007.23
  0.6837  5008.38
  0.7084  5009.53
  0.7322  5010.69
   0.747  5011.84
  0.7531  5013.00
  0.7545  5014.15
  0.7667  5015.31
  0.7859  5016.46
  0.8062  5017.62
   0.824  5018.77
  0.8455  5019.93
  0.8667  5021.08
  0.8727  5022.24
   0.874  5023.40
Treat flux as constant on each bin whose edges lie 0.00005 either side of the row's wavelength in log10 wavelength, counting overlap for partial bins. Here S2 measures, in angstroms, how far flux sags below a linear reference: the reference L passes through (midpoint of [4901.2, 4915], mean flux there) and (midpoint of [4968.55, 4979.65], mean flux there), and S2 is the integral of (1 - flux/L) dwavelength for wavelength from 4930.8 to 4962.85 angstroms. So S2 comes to 4.6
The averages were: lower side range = 0.661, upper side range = 0.868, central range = 0.667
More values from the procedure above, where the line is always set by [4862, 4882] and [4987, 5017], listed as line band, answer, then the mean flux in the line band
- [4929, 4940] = -2.8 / 0.853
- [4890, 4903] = 4.8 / 0.483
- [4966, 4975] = -4.1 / 0.862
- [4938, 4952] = 2.0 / 0.563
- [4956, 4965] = -2.2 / 0.768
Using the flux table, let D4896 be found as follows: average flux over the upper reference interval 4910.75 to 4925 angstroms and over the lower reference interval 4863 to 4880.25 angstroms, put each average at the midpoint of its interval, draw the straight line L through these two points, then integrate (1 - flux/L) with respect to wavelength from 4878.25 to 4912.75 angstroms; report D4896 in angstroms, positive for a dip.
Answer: 9.6 angstroms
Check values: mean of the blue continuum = 0.837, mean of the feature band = 0.574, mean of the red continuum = 0.755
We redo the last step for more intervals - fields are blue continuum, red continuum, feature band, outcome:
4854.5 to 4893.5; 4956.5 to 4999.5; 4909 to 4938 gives -4.9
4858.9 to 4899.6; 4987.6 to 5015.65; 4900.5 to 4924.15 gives -2.7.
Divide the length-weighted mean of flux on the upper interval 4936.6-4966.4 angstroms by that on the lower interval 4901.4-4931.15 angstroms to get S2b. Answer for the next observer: 0.85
